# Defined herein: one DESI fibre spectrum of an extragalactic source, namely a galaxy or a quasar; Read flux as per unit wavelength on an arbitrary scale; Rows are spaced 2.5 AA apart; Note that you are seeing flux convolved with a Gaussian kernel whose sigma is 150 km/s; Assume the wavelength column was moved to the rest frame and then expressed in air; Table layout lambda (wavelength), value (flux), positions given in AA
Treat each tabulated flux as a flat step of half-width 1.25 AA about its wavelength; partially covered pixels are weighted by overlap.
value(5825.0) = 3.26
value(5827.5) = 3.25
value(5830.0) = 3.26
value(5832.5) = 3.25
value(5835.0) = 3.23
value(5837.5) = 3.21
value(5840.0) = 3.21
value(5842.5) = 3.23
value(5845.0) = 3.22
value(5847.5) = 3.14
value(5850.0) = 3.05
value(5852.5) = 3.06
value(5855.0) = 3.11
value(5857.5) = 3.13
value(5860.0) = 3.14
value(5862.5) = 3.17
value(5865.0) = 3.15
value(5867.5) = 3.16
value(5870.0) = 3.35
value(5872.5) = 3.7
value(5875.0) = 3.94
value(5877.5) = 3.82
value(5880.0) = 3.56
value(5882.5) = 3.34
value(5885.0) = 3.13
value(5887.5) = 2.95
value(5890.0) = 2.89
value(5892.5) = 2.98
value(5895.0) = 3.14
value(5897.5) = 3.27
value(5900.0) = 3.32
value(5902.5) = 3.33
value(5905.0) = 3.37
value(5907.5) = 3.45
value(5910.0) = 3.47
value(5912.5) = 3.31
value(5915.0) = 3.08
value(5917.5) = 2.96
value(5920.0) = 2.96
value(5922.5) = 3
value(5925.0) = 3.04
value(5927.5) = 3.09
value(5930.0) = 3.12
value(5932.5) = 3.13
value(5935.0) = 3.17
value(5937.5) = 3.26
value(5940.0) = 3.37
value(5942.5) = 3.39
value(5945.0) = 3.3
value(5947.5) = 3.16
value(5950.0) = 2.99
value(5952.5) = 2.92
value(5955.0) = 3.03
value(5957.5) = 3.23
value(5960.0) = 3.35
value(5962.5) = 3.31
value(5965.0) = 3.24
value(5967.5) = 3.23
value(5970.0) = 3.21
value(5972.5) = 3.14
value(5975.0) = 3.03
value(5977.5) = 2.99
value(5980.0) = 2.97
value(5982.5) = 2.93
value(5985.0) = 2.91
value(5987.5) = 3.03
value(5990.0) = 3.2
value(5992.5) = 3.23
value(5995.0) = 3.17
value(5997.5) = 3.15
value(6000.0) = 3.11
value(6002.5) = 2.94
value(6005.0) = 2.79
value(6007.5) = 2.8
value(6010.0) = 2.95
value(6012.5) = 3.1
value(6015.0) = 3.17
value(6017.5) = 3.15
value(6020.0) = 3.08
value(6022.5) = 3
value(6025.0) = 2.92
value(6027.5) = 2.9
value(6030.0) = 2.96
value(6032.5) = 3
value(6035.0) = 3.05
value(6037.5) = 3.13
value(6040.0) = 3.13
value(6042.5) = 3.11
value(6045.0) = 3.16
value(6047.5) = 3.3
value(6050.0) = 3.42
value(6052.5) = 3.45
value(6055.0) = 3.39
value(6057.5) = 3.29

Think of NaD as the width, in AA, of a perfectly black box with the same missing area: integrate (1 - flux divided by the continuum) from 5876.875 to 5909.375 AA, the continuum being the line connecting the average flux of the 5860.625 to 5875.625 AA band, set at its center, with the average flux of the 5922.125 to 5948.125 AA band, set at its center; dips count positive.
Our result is 0.4 AA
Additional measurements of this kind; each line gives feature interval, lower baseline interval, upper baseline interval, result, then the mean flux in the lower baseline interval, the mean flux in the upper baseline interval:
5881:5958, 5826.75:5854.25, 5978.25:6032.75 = -1.44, 3.19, 3.02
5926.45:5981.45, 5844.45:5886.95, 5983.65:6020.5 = -0.45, 3.3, 3.05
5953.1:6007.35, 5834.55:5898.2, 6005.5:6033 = -0.64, 3.24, 3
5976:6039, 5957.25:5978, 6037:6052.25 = 3.68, 3.2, 3.23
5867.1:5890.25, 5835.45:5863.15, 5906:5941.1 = -1.85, 3.15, 3.17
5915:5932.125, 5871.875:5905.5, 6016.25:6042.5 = 1.16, 3.33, 3.04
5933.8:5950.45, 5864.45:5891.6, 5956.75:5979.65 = -0.06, 3.36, 3.18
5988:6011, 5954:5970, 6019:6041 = 0.56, 3.23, 3.02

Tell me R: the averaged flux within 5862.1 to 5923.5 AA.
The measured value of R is 3.27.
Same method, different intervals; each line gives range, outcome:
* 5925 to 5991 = 3.14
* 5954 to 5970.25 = 3.23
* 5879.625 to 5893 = 3.12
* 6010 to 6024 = 3.08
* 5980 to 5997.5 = 3.08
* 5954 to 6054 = 3.1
